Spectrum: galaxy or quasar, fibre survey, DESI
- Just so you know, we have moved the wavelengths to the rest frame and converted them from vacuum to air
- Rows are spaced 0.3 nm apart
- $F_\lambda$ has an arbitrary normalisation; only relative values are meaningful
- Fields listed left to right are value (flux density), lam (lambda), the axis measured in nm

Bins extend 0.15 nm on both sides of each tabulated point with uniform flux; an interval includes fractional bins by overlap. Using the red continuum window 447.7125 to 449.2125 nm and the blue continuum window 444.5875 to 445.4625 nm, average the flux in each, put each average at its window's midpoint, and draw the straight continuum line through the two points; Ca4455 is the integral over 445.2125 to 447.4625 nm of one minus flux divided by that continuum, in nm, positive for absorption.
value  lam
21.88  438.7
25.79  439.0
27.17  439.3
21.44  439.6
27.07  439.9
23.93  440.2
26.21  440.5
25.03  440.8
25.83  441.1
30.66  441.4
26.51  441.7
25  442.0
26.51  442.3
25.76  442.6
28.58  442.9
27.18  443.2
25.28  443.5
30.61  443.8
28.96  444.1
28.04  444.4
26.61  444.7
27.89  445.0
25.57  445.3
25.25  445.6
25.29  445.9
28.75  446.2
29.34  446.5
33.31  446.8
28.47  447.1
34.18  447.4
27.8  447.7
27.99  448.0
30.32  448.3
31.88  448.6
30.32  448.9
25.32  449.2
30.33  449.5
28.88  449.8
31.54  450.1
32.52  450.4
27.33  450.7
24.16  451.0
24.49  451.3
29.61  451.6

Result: -0.07 nm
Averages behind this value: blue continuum 26.7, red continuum 29.4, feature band 28.6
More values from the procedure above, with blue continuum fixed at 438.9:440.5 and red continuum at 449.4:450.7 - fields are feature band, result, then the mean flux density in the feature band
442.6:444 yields -0.037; 27.7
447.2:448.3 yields -0.027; 30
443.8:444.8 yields -0.031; 28.3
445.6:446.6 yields 0.038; 27.3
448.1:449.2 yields -0.009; 30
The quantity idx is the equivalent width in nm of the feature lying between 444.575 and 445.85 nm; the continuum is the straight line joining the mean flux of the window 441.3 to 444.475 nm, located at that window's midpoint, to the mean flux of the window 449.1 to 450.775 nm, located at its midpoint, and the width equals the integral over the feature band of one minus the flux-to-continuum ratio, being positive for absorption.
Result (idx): 0.09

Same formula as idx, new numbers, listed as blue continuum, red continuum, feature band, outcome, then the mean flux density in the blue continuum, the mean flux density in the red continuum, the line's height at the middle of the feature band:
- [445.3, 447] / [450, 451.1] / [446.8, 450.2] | -0.152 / 28.1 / 29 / 28.6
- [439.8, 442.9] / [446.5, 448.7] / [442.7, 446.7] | 0.138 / 26.4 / 30.5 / 28.5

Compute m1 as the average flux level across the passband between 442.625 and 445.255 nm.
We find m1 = 27.7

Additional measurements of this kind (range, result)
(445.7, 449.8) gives 29.4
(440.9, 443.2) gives 26.9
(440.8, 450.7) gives 28.4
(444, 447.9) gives 28.4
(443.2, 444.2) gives 28.1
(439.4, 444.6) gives 26.6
